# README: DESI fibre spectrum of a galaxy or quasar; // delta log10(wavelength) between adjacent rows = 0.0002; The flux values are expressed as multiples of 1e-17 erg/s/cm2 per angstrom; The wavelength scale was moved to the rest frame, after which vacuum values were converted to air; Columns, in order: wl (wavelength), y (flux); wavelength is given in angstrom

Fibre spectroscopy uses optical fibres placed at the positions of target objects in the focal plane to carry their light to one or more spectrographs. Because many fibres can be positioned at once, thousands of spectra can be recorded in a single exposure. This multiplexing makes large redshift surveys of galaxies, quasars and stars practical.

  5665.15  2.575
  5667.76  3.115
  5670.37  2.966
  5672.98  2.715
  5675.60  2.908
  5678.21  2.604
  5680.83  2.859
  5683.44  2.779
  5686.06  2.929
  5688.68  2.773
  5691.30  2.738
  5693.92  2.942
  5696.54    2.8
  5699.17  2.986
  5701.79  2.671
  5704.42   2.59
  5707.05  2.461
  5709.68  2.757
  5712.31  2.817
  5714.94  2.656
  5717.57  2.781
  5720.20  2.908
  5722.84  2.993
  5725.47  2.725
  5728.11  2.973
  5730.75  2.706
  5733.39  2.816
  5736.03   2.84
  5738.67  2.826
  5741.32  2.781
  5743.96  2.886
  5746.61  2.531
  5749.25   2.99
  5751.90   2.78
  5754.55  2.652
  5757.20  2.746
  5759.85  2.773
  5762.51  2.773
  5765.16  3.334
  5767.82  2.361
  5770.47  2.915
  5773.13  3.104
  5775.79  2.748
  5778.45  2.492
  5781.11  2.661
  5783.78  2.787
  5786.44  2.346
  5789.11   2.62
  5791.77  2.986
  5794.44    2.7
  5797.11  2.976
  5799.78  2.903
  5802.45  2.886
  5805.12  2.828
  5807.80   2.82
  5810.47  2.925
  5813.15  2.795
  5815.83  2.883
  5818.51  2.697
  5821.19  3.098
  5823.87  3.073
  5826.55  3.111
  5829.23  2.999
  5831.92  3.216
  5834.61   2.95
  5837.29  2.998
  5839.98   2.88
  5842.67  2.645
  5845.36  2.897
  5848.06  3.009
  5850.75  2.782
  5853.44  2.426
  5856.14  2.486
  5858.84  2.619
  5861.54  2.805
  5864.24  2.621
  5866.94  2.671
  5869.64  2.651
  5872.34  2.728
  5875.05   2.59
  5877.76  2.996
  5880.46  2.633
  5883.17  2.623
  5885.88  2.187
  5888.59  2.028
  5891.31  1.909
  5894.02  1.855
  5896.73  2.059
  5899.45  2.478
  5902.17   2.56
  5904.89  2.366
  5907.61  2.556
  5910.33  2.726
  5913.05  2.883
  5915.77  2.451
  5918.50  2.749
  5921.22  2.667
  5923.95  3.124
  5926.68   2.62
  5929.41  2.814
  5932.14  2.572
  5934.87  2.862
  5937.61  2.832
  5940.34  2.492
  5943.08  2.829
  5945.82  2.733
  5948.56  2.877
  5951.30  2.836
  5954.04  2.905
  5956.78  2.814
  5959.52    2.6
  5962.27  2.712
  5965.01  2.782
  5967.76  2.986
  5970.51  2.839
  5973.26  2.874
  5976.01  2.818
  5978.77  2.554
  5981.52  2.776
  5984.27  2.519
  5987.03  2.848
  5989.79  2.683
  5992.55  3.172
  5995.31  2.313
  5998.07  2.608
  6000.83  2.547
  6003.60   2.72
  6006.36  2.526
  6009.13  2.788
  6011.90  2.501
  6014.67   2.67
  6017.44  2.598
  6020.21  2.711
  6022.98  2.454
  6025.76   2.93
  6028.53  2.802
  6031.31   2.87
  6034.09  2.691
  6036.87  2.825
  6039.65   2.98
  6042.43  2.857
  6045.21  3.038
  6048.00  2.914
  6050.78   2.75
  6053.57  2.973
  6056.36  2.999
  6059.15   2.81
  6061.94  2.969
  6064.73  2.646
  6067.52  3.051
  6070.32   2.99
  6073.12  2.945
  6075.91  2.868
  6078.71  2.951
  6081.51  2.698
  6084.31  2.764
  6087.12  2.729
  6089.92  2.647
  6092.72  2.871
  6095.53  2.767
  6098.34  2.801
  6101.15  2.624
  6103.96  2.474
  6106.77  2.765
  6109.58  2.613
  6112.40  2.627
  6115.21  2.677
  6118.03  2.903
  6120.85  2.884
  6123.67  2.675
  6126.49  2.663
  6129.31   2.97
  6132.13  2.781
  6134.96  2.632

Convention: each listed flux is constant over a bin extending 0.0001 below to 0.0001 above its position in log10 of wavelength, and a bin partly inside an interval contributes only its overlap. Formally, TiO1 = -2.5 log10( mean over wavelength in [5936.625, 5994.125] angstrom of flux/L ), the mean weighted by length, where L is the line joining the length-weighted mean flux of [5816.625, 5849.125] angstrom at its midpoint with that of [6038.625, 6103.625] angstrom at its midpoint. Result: 0.044 mag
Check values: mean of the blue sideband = 2.96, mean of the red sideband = 2.85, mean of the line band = 2.78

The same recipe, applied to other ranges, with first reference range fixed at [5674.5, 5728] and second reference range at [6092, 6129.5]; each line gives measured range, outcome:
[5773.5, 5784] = 0.03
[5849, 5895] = 0.10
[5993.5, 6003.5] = 0.08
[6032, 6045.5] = -0.05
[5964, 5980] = -0.02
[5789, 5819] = -0.03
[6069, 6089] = -0.04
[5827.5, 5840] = -0.10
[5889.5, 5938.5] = 0.08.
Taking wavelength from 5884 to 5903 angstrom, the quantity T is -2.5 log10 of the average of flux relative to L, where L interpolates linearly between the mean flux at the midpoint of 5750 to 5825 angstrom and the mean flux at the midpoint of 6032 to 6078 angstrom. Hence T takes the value 0.30 mag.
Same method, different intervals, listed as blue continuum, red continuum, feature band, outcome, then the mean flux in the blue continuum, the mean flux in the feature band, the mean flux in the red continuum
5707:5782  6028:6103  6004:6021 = 0.08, 2.79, 2.63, 2.84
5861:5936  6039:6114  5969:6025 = 0.01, 2.56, 2.68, 2.82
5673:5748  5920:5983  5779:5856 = -0.02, 2.79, 2.84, 2.78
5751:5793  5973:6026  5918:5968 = -0.03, 2.75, 2.78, 2.67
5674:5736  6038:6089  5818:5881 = 0.00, 2.79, 2.82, 2.88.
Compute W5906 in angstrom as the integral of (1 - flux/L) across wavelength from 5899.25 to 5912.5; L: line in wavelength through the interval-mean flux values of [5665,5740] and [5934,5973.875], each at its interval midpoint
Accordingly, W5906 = 1.1 angstrom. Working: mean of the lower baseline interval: 2.8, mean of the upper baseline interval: 2.8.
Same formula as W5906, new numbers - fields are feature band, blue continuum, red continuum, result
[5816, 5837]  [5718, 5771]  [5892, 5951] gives -2.2 angstrom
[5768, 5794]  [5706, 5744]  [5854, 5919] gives -0.3 angstrom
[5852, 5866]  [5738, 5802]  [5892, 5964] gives 0.6 angstrom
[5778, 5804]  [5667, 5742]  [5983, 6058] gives 0.4 angstrom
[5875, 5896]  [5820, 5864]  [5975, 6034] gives 3.7 angstrom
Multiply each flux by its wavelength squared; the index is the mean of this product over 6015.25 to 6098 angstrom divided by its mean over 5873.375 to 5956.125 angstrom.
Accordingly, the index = 1.1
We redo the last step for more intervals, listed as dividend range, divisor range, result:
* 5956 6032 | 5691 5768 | 1.06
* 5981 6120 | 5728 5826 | 1.08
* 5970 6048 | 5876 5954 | 1.09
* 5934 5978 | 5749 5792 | 1.08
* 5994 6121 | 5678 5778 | 1.10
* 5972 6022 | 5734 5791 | 1.05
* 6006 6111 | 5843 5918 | 1.16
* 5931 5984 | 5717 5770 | 1.06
